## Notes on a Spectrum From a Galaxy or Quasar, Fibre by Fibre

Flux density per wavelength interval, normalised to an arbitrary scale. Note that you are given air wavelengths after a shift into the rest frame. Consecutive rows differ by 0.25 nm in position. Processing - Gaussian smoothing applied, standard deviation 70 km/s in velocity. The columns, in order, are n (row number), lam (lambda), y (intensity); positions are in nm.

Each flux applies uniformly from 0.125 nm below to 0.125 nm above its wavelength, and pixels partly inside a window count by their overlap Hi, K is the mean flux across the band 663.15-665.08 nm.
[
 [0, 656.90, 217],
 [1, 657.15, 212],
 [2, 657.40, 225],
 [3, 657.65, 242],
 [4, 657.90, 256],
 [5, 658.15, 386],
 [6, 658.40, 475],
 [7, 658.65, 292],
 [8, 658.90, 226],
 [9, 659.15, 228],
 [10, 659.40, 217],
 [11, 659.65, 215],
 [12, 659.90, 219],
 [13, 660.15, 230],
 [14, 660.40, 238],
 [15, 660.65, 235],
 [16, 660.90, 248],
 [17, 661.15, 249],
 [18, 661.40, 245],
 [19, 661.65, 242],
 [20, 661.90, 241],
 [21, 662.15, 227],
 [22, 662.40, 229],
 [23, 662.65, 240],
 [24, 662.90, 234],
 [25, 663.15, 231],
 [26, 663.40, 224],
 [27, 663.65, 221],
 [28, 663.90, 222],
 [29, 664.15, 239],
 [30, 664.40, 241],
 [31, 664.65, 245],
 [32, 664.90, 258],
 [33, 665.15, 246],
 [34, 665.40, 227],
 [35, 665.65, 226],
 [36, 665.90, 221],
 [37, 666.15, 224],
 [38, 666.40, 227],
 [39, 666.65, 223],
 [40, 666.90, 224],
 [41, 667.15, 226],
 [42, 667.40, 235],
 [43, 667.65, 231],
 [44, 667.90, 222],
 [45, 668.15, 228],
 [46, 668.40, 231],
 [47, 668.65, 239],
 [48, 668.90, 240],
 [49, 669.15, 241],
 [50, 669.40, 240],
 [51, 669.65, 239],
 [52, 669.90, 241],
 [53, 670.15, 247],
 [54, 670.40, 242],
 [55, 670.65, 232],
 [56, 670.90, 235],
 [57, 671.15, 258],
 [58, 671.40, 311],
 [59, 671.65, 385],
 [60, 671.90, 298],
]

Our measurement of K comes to 236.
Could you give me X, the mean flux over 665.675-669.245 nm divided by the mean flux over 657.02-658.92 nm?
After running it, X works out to 0.8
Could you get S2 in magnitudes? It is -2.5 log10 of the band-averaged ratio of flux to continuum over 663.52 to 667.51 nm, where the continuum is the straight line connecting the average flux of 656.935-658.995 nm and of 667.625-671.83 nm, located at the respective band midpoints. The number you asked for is 0.14 mag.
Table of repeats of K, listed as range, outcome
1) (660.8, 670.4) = 235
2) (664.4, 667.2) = 232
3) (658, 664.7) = 250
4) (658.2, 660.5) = 264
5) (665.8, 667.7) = 226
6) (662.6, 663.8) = 229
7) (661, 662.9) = 239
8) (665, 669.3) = 230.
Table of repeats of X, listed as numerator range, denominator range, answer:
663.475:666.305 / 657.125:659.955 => 0.87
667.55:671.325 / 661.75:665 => 1.02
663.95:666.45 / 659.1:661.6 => 1.01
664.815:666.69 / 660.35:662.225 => 0.96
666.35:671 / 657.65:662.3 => 0.90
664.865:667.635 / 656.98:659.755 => 0.85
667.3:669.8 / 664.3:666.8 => 1.00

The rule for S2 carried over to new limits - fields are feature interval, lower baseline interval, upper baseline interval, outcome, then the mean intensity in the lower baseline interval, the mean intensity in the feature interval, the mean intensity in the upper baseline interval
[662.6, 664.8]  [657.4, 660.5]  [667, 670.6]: 0.08 mag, 267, 233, 236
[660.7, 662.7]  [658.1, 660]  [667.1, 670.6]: 0.12 mag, 279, 240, 236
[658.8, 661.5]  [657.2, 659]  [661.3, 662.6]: 0.14 mag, 298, 232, 237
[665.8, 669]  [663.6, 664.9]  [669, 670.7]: 0.05 mag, 237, 229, 241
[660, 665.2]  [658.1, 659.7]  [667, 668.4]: 0.12 mag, 290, 237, 229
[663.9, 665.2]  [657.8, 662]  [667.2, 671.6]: 0.04 mag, 261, 244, 244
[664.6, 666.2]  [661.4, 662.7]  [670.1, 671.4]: 0.03 mag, 236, 235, 249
